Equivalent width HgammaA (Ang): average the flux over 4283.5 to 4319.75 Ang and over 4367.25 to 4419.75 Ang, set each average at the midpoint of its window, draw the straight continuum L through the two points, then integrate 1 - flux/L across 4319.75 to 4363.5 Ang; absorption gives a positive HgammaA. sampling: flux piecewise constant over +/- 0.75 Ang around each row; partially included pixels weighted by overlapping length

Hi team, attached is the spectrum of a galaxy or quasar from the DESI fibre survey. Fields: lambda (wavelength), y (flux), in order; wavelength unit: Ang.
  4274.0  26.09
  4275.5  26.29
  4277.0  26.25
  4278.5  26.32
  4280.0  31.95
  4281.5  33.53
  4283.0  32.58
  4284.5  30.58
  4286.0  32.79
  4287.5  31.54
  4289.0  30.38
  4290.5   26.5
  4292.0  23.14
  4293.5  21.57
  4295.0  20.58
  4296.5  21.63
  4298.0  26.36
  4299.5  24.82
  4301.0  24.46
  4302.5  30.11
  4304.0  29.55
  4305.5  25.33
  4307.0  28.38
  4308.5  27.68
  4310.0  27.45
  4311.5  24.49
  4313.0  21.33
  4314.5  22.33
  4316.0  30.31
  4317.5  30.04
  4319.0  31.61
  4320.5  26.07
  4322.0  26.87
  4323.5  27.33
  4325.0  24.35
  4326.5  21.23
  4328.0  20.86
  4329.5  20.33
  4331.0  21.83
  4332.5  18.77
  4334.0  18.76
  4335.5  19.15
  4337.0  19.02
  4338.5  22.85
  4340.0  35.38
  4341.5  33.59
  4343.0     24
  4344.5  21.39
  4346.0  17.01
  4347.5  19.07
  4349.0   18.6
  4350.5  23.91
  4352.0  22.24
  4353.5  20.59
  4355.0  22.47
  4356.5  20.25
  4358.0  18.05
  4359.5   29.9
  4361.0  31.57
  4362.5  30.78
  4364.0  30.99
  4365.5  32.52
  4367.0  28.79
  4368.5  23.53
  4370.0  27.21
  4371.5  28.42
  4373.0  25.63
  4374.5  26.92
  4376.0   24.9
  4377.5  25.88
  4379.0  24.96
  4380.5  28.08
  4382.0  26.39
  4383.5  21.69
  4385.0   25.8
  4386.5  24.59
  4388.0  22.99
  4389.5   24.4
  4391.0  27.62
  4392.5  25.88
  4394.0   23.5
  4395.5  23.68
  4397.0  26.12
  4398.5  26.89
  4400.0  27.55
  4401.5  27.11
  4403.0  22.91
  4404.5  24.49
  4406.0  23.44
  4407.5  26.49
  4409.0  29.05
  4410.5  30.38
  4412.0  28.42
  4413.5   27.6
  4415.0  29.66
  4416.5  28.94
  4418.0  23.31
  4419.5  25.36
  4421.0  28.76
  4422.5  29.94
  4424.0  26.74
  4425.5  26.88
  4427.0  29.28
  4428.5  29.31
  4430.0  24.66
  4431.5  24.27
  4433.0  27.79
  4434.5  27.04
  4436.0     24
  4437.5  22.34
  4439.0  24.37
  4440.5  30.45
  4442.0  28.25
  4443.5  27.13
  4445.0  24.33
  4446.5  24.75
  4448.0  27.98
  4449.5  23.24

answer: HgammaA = 5.1 Ang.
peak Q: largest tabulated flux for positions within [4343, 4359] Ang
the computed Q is 24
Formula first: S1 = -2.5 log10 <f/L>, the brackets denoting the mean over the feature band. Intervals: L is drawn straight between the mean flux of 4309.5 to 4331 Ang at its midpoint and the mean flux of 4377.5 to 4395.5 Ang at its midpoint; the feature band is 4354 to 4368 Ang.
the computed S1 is -0.08 mag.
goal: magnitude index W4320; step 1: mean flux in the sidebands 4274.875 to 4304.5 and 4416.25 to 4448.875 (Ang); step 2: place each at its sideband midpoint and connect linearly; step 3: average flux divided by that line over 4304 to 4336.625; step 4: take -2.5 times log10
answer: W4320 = 0.12 mag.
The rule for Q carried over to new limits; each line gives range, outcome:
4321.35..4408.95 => 35.38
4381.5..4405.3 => 27.62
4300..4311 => 30.11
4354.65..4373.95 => 32.52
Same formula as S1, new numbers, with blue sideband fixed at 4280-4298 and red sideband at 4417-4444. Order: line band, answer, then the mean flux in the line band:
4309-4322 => 0.04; 26.7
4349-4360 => 0.23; 22.1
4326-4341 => 0.24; 22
